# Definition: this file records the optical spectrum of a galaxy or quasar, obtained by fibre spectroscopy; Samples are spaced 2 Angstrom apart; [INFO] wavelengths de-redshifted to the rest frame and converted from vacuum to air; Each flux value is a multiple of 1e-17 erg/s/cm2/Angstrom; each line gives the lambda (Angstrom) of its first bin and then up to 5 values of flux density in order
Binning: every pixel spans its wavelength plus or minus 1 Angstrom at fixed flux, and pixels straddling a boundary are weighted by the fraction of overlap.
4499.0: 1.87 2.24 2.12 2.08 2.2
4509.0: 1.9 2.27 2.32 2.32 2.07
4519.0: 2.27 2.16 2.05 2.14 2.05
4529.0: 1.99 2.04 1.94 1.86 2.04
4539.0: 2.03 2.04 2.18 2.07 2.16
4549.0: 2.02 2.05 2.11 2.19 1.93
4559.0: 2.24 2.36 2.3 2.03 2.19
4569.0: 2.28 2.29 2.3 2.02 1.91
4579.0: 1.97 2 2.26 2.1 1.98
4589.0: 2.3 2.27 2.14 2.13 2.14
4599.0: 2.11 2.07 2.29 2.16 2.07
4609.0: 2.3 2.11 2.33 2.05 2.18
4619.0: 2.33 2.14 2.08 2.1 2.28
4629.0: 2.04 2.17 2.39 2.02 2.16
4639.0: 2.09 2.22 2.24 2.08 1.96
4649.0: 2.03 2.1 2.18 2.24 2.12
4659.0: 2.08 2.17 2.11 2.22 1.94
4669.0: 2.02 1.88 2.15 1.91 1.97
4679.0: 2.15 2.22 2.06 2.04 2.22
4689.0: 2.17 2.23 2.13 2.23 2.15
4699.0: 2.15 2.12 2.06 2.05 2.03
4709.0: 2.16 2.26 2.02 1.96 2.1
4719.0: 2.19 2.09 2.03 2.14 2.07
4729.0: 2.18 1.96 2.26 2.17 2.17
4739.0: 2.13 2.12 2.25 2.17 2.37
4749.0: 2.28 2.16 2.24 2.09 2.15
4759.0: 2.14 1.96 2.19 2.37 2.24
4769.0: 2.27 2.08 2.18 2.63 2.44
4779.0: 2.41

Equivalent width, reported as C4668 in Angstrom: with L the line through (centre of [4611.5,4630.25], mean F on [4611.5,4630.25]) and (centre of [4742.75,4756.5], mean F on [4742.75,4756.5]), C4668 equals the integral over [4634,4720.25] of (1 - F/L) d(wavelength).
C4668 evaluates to 3.3 Angstrom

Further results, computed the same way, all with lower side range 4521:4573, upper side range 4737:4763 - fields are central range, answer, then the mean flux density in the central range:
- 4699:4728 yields 0.9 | 2.09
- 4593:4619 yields -0.5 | 2.17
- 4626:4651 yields 0.0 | 2.14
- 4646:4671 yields 0.6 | 2.09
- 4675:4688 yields 0.3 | 2.09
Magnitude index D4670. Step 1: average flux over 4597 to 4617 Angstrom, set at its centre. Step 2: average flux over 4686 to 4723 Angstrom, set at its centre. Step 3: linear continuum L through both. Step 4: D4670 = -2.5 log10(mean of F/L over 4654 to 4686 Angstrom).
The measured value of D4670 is 0.03 mag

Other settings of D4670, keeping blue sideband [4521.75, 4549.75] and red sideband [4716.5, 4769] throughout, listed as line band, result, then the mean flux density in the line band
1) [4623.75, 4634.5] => -0.04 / 2.19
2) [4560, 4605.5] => -0.04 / 2.16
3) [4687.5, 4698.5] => -0.02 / 2.18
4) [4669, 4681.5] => 0.05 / 2.04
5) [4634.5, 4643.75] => -0.02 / 2.15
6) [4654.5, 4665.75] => -0.02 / 2.15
